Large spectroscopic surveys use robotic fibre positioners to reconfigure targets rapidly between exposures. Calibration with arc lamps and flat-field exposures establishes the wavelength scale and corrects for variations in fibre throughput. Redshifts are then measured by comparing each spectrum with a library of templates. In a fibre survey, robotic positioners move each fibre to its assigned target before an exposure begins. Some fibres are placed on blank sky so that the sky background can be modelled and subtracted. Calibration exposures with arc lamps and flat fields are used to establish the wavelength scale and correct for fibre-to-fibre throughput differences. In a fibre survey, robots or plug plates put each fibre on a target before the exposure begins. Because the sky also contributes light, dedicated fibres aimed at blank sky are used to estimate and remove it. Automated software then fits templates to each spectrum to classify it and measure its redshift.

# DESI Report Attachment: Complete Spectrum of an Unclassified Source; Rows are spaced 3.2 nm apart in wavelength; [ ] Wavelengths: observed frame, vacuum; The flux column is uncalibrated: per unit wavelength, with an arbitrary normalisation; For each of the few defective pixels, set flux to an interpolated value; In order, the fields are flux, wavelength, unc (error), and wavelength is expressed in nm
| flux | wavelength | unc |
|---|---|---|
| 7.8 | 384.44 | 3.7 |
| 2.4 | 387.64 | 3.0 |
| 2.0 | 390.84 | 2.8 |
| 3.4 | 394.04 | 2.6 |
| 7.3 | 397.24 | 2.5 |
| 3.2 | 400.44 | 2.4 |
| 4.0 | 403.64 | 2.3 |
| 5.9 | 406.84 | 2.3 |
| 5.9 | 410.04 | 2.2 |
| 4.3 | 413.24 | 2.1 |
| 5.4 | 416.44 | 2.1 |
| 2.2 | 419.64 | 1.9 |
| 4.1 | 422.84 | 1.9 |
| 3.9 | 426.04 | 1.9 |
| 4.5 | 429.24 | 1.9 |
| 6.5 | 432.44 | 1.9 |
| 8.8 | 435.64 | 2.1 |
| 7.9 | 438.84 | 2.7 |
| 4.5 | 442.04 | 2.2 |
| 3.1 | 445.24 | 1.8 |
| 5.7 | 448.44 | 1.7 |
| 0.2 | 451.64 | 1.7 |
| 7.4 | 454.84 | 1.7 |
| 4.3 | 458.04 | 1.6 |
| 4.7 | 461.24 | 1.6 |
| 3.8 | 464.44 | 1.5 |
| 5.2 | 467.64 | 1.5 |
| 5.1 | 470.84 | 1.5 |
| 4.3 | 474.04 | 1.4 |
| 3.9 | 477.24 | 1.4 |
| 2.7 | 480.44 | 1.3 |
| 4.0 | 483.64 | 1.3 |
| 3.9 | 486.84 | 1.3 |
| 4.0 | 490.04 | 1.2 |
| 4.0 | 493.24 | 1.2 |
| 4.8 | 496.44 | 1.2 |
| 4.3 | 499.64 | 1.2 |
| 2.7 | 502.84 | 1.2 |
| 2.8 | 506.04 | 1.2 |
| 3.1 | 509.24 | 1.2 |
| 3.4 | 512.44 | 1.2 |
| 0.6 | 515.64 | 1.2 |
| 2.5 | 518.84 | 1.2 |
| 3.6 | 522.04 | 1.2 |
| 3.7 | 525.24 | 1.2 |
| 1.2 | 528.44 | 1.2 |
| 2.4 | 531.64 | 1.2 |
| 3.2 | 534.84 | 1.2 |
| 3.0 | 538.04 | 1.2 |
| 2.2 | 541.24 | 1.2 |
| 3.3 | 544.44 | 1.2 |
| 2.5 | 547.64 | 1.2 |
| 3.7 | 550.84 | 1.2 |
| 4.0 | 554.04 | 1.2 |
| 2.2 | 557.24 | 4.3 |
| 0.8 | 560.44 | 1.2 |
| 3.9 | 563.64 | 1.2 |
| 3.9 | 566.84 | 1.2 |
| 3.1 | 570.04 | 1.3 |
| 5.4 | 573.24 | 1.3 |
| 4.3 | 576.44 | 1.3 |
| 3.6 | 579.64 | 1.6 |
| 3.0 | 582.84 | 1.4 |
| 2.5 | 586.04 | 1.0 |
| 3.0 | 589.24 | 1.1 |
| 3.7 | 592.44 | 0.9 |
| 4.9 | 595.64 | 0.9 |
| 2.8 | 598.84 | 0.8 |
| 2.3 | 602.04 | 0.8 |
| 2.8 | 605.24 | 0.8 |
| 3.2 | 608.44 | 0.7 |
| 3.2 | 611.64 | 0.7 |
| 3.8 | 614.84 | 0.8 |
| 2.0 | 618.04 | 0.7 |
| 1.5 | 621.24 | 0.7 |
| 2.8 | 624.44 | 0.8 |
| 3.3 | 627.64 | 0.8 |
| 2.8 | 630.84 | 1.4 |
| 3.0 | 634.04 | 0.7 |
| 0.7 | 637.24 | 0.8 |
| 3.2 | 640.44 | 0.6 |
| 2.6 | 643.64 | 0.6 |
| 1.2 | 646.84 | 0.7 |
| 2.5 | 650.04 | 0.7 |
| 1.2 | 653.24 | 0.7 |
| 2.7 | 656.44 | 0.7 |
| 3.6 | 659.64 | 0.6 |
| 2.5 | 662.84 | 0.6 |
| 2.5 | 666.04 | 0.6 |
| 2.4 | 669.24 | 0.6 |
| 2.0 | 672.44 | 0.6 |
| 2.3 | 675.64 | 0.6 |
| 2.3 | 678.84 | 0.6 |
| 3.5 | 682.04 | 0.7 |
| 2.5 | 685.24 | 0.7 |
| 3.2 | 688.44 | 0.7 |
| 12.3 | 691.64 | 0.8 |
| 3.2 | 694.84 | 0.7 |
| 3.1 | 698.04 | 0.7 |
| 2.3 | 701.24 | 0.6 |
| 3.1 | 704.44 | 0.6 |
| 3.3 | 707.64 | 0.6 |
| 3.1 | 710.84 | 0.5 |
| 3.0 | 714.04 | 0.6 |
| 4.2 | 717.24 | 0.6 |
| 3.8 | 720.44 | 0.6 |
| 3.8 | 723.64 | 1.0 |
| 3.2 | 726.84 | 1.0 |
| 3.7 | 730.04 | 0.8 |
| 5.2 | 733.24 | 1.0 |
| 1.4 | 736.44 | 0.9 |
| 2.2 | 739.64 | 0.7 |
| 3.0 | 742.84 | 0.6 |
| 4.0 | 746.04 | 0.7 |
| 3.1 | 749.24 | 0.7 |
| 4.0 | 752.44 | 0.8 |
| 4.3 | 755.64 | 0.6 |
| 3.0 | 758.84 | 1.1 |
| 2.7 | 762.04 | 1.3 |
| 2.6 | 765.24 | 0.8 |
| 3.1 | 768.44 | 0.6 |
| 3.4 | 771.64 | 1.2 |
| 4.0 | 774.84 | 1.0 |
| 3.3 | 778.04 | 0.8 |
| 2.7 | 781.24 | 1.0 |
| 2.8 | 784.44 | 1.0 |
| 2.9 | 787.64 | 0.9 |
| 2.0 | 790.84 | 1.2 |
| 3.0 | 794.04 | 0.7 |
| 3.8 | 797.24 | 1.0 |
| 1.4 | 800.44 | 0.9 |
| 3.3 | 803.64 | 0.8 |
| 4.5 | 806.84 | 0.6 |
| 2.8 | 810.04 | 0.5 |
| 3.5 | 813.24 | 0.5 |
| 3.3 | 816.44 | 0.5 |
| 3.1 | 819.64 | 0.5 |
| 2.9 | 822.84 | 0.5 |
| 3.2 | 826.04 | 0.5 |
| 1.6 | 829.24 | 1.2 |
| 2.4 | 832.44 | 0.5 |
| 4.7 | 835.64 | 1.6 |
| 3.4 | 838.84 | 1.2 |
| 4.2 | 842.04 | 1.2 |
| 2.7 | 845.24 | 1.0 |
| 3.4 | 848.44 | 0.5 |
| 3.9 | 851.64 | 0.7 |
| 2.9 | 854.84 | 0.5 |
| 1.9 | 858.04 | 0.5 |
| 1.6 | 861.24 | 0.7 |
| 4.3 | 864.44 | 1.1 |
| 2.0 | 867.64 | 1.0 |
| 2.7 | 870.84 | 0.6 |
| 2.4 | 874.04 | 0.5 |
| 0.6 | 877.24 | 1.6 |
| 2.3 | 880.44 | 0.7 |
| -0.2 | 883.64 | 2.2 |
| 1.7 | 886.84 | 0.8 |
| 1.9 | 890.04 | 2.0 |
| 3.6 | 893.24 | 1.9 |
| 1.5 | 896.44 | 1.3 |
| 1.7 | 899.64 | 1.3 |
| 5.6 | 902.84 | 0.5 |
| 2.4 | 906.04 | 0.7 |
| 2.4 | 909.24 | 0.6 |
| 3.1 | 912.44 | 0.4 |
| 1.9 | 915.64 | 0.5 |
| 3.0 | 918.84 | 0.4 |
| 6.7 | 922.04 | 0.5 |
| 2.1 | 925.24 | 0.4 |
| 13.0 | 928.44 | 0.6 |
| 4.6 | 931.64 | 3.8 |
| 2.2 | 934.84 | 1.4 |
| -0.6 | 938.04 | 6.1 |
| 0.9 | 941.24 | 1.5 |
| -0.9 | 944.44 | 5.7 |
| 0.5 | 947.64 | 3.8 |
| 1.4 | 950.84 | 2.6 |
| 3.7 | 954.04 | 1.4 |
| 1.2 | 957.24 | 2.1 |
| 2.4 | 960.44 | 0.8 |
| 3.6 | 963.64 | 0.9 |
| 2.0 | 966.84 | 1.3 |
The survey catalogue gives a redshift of 0.86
